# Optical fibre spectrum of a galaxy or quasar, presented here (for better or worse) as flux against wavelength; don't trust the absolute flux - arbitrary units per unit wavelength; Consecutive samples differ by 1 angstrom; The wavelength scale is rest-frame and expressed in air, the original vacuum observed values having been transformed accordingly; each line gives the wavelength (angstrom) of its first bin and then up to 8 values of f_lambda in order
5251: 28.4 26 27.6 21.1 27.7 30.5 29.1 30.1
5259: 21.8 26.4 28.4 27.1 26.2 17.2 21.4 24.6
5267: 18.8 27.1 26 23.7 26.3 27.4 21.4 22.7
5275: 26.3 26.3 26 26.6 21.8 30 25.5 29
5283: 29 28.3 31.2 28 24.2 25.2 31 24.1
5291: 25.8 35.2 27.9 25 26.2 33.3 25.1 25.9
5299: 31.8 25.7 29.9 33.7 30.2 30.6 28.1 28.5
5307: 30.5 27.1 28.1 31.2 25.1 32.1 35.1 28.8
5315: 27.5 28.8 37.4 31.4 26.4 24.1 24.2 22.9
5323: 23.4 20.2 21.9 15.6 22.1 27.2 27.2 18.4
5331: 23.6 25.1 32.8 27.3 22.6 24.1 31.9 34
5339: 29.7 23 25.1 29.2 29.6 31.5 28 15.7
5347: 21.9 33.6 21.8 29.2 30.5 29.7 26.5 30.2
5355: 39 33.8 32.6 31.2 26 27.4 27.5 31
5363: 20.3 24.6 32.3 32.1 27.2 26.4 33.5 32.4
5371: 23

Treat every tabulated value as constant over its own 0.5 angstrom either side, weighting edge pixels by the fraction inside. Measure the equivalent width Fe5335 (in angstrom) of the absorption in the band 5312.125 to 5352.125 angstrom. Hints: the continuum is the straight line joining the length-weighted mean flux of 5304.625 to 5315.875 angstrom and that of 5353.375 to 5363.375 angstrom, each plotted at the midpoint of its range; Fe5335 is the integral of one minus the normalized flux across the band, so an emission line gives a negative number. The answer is 4.07 angstrom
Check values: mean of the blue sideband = 29.3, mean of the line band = 26.6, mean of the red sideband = 30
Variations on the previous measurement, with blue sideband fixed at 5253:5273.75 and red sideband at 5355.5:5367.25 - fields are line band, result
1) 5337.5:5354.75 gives 0.3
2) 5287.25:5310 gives -1.8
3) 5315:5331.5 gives 1.6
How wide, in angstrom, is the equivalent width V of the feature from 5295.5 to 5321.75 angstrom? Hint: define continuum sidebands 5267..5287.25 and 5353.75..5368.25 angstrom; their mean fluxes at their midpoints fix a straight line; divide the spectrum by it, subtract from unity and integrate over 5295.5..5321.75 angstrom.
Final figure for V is -1.7 angstrom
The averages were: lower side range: 26.2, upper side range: 29.5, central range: 29.2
